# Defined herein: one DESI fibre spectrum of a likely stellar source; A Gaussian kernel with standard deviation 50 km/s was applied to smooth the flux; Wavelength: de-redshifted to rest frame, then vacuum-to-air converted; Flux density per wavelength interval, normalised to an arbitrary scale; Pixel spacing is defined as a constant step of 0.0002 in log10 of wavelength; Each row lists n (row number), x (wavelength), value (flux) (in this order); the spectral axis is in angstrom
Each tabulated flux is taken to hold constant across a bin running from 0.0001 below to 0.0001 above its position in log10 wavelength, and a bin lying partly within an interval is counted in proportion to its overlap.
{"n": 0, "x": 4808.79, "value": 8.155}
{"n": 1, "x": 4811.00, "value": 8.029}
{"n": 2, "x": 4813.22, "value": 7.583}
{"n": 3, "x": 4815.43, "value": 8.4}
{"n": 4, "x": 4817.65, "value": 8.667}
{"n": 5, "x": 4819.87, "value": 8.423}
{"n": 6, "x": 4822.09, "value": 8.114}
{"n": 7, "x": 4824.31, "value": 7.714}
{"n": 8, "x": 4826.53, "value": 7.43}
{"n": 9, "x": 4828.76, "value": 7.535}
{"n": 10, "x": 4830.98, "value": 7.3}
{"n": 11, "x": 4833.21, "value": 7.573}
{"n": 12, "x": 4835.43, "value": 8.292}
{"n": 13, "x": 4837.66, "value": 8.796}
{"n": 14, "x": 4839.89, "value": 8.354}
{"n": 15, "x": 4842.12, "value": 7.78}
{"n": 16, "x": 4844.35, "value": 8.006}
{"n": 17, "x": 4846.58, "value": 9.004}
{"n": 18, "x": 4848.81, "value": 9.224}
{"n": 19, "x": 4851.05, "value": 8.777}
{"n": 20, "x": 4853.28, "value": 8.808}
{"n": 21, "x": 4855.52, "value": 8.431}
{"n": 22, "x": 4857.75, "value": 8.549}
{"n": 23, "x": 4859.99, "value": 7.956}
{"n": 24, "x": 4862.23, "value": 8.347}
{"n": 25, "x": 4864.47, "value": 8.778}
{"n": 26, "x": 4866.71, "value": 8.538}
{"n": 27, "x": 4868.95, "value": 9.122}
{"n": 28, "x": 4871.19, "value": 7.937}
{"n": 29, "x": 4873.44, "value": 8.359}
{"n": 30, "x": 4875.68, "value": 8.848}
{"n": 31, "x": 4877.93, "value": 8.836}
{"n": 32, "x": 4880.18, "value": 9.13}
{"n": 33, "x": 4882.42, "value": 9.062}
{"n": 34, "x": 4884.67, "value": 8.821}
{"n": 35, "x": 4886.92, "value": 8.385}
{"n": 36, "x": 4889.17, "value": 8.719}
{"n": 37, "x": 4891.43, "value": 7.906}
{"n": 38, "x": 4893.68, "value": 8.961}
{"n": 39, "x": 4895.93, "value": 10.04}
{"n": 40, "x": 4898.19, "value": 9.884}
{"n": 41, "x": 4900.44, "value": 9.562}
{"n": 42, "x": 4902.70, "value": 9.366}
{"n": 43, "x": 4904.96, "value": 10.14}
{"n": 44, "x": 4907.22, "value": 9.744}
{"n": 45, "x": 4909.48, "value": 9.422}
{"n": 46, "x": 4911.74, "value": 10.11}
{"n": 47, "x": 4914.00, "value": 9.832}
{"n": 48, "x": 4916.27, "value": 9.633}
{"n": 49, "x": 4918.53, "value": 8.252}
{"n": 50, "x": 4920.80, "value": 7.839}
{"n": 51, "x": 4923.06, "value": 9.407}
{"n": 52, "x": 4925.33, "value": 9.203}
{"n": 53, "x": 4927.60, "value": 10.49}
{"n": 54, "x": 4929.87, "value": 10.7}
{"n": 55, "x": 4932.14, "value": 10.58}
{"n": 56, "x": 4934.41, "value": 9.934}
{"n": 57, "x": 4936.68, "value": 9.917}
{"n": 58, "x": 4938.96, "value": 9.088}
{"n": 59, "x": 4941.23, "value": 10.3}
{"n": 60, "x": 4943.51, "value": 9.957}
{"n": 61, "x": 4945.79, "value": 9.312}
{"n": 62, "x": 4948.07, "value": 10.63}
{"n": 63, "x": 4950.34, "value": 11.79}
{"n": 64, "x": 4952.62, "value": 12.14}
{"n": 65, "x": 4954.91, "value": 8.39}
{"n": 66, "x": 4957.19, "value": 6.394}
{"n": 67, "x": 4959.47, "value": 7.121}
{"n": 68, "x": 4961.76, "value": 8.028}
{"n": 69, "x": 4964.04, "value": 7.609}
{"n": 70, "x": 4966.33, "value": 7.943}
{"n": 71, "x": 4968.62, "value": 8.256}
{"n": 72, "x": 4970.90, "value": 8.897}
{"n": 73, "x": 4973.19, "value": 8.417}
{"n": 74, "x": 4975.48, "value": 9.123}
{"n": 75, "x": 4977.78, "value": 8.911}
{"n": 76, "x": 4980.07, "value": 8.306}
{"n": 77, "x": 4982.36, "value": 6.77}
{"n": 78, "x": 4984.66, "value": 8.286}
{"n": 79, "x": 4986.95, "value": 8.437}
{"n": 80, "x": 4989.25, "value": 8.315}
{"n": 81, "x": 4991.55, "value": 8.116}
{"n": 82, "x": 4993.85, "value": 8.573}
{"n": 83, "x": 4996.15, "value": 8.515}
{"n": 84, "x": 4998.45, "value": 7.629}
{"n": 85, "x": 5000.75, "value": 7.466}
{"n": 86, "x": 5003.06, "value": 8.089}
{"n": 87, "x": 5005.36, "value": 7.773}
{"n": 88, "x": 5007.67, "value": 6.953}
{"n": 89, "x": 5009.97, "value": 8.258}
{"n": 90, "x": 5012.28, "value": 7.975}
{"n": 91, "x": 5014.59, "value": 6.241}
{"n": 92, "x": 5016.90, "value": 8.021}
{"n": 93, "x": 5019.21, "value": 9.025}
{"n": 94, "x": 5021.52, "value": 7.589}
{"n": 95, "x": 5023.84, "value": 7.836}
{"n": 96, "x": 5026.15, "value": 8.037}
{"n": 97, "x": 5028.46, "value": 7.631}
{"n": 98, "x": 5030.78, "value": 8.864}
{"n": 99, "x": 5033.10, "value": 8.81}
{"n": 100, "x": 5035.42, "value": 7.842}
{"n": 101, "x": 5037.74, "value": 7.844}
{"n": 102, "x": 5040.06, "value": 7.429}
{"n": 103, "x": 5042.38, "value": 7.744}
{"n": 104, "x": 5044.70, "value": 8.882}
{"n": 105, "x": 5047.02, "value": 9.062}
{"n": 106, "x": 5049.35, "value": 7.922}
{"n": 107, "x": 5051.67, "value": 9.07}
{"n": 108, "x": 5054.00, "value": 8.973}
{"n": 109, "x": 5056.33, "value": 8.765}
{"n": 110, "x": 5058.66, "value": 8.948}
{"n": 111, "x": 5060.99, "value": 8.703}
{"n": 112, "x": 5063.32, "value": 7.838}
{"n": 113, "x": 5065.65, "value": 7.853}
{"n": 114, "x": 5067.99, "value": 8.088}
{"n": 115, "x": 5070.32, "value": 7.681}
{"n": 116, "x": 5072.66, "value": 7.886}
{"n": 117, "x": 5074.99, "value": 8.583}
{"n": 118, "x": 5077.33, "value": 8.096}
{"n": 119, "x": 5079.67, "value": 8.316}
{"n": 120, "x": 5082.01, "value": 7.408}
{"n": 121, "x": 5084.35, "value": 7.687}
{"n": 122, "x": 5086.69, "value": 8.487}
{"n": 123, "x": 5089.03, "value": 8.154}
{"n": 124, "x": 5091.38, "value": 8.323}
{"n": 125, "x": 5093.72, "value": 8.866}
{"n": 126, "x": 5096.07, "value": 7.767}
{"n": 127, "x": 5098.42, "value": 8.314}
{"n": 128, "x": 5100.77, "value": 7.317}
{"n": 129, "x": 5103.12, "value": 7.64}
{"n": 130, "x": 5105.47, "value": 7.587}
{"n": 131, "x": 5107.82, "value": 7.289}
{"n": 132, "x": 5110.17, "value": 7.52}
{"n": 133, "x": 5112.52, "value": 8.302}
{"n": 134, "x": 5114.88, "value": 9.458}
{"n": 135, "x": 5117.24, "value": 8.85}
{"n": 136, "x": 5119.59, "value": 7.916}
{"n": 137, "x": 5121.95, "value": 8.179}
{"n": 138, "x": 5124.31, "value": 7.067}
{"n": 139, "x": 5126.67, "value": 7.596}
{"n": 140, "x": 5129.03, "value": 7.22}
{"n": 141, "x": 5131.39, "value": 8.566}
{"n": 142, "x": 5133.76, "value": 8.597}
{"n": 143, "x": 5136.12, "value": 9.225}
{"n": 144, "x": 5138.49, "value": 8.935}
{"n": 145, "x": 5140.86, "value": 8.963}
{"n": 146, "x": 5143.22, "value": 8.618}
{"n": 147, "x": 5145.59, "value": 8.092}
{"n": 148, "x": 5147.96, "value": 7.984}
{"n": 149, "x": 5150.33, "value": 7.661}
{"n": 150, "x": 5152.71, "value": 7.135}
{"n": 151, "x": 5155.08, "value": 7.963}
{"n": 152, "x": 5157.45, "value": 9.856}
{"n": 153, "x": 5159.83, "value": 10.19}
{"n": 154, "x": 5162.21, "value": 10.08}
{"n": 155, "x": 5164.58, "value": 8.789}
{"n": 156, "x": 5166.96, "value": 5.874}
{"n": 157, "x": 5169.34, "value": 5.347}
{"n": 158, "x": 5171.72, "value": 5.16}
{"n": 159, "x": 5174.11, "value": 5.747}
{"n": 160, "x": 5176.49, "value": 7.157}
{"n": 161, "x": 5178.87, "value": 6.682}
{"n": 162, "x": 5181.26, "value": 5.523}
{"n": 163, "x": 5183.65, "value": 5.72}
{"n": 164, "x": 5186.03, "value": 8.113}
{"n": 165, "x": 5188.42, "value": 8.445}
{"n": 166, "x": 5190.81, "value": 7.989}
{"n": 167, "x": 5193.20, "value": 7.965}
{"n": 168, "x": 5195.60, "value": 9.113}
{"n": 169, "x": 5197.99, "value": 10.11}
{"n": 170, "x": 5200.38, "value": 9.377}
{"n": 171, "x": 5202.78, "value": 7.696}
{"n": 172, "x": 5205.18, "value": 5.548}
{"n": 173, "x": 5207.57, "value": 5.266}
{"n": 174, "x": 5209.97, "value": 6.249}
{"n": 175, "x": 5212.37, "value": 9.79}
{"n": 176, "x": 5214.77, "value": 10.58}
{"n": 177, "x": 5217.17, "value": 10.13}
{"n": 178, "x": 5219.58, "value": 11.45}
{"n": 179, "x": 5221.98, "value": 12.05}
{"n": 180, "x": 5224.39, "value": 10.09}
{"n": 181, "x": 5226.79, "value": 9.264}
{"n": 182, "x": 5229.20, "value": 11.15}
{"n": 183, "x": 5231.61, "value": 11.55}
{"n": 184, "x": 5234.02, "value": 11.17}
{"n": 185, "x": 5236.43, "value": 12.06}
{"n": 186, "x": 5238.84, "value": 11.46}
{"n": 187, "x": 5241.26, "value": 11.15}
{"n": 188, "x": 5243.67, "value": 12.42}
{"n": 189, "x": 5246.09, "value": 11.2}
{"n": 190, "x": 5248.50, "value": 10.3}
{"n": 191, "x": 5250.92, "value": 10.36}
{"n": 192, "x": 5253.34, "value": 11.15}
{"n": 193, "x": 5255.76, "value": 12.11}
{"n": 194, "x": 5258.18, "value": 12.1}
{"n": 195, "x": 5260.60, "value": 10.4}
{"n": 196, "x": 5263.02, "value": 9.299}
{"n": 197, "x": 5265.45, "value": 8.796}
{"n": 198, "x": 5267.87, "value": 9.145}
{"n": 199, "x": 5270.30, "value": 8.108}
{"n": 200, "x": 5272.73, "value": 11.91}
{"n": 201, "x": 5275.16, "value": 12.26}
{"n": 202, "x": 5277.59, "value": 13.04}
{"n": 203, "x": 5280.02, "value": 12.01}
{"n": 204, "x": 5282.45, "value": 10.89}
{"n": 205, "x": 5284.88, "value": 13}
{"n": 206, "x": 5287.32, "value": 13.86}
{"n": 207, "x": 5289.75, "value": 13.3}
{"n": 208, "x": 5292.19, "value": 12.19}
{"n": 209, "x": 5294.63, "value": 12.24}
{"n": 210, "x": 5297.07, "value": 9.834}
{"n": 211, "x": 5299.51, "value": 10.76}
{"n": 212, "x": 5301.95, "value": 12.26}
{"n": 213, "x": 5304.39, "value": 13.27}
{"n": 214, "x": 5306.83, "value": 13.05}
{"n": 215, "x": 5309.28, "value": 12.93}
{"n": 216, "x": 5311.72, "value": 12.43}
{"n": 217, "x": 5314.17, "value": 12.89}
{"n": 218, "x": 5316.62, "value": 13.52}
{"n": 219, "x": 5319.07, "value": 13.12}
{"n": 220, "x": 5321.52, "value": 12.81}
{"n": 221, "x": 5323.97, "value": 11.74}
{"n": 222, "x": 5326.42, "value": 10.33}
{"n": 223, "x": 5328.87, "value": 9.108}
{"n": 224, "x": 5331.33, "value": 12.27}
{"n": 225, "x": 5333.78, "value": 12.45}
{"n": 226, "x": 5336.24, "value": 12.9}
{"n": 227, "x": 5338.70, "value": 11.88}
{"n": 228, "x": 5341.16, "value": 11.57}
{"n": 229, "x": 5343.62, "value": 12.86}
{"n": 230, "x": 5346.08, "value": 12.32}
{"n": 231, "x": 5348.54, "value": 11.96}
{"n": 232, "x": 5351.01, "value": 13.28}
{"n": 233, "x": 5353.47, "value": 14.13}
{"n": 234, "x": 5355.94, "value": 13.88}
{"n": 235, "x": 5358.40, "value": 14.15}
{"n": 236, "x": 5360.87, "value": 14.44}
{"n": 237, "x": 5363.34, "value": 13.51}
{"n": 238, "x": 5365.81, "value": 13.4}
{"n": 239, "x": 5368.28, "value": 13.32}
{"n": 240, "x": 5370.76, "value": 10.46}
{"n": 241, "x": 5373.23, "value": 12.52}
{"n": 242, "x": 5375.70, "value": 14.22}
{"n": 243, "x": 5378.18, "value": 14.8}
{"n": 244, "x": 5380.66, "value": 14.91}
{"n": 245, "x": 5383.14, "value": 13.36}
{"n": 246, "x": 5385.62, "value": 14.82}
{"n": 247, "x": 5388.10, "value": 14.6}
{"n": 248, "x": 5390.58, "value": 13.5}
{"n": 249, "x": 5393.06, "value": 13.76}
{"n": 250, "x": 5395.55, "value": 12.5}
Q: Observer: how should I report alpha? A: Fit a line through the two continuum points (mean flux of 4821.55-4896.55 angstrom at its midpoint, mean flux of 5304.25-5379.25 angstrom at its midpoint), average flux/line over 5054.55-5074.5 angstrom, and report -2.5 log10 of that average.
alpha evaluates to 0.238 mag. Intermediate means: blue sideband 8.45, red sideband 12.7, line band 8.26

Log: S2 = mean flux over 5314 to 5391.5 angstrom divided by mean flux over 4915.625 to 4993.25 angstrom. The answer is 1.44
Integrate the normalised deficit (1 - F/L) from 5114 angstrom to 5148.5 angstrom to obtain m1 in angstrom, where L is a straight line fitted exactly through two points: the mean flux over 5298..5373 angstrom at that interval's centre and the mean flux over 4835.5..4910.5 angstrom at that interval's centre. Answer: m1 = 8.10 angstrom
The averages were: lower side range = 8.83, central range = 8.35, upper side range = 12.6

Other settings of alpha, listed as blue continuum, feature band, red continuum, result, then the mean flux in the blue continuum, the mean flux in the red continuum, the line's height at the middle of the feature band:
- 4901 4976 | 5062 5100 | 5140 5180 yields 0.03 mag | 9.33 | 7.71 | 8.29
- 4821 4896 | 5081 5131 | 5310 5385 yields 0.32 mag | 8.43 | 12.8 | 10.7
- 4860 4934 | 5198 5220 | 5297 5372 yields 0.34 mag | 9.18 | 12.5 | 11.6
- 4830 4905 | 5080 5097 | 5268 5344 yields 0.27 mag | 8.68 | 12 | 10.4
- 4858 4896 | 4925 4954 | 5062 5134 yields -0.22 mag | 8.65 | 8.01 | 8.47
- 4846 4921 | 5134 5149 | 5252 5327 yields 0.24 mag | 8.96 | 11.8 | 10.8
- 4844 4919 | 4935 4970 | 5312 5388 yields 0.05 mag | 8.97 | 12.9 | 9.57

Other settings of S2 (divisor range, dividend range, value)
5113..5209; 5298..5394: 1.65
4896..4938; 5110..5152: 0.85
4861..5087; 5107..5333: 1.13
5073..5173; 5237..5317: 1.44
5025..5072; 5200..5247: 1.20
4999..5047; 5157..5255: 1.14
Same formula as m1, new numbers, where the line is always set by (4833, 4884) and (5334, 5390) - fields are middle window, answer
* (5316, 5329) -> 1.0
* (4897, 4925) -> -1.1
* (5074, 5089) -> 3.6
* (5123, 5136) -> 3.7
